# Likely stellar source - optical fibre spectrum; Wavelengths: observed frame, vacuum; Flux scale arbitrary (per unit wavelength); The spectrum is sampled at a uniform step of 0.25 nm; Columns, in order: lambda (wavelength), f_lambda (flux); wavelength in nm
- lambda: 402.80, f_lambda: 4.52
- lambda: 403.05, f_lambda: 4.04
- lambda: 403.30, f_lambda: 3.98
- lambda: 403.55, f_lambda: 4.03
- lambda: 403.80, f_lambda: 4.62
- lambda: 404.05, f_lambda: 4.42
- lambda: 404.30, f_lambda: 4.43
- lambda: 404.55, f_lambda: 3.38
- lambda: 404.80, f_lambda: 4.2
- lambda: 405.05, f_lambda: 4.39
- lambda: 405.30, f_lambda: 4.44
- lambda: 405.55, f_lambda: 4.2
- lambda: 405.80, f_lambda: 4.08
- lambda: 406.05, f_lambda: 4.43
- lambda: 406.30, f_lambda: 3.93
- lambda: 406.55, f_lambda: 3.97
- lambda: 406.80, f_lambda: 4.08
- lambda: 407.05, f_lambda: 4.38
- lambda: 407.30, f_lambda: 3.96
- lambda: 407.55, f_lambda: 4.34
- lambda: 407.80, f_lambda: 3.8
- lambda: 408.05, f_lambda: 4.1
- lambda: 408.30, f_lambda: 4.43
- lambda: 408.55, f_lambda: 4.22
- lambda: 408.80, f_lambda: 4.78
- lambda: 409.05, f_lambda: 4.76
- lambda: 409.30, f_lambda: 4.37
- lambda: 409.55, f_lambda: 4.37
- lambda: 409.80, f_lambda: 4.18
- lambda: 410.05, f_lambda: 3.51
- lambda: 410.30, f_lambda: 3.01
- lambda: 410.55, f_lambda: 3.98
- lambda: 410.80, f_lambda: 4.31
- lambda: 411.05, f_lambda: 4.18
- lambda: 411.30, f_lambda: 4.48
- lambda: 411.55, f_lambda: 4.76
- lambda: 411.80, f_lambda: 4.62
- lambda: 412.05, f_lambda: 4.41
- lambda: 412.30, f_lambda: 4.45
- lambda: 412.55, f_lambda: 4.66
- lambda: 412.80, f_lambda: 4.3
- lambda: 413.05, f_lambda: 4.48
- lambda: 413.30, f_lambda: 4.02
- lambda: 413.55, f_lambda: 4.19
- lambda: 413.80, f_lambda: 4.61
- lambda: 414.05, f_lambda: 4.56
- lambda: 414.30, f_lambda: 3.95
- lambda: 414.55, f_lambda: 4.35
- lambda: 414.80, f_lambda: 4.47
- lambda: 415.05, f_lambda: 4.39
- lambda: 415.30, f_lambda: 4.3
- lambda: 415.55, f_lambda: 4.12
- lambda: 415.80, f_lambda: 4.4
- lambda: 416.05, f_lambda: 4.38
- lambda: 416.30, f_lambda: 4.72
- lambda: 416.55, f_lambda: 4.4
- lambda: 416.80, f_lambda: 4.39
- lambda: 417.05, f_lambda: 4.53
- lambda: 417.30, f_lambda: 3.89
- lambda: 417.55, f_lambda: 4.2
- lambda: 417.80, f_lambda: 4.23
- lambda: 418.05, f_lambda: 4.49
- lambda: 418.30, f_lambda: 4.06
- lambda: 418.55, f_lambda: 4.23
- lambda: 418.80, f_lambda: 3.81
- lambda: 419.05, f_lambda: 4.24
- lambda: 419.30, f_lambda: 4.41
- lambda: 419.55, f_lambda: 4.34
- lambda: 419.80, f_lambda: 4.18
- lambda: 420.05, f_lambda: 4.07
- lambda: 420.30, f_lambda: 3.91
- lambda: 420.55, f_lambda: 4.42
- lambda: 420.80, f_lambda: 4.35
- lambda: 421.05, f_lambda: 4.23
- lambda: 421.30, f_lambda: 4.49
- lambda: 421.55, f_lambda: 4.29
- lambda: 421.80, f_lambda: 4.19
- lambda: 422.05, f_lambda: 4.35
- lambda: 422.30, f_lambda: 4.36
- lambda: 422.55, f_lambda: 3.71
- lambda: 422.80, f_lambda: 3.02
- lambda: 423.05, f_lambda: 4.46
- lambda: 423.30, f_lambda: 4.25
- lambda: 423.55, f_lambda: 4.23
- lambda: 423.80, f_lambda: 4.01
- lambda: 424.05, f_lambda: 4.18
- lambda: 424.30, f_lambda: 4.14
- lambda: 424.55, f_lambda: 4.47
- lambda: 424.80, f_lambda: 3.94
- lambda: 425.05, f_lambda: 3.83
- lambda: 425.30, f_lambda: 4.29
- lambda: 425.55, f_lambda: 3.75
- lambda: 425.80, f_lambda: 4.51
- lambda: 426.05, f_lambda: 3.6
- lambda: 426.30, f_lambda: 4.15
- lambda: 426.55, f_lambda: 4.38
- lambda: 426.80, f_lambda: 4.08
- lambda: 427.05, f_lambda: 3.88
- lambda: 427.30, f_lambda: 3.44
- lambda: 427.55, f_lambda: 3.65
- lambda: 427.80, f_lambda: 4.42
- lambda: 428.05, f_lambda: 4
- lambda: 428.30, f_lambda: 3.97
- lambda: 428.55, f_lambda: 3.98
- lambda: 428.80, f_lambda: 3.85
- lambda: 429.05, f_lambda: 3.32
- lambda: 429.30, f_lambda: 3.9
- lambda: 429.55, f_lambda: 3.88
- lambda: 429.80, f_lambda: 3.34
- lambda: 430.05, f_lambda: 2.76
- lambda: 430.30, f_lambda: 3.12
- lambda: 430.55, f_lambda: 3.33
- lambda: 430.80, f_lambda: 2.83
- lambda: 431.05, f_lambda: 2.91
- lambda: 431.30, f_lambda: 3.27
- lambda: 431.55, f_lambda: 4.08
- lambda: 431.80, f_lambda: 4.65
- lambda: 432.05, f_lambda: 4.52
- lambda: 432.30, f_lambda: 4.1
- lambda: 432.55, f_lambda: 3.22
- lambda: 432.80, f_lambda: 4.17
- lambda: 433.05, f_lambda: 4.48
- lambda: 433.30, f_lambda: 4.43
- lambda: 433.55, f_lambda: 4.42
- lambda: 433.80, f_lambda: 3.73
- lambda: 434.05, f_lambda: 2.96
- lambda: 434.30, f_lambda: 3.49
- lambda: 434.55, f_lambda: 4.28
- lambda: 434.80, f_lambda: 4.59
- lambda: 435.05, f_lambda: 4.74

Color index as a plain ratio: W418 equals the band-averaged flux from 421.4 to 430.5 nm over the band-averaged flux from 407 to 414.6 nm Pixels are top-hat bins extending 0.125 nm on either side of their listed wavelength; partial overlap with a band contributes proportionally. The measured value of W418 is 0.92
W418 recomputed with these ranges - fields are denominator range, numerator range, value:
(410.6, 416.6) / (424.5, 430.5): 0.87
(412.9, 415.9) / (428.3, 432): 0.82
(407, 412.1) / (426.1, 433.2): 0.89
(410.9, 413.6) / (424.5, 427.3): 0.91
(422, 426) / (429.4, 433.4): 0.90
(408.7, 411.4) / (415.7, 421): 1.02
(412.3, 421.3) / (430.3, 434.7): 0.88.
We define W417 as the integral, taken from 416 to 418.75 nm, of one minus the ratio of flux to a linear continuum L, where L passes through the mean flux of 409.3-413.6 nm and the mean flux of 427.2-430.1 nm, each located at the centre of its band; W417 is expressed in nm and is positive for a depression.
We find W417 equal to -0.163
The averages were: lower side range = 4.23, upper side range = 3.74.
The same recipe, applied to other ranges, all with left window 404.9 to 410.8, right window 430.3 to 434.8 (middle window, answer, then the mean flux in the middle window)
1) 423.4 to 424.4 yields -0.052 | 4.14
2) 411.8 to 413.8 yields -0.144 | 4.39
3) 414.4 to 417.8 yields -0.246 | 4.34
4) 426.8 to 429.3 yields 0.020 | 3.85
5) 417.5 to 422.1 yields -0.274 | 4.24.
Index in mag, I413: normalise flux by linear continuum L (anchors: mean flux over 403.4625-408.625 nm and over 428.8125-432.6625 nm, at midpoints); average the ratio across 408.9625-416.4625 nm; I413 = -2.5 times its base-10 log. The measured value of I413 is -0.08 mag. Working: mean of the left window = 4.18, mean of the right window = 3.56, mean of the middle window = 4.31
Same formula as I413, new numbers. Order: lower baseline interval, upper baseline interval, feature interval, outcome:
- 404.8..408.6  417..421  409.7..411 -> 0.10 mag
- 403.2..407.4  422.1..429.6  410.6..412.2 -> -0.08 mag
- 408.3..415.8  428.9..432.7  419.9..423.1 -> -0.06 mag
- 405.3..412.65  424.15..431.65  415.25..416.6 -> -0.08 mag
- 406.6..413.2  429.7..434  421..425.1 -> -0.05 mag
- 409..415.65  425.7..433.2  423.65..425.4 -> -0.05 mag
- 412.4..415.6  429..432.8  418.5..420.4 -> -0.01 mag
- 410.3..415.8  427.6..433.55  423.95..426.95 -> -0.05 mag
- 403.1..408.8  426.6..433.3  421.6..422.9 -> -0.02 mag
